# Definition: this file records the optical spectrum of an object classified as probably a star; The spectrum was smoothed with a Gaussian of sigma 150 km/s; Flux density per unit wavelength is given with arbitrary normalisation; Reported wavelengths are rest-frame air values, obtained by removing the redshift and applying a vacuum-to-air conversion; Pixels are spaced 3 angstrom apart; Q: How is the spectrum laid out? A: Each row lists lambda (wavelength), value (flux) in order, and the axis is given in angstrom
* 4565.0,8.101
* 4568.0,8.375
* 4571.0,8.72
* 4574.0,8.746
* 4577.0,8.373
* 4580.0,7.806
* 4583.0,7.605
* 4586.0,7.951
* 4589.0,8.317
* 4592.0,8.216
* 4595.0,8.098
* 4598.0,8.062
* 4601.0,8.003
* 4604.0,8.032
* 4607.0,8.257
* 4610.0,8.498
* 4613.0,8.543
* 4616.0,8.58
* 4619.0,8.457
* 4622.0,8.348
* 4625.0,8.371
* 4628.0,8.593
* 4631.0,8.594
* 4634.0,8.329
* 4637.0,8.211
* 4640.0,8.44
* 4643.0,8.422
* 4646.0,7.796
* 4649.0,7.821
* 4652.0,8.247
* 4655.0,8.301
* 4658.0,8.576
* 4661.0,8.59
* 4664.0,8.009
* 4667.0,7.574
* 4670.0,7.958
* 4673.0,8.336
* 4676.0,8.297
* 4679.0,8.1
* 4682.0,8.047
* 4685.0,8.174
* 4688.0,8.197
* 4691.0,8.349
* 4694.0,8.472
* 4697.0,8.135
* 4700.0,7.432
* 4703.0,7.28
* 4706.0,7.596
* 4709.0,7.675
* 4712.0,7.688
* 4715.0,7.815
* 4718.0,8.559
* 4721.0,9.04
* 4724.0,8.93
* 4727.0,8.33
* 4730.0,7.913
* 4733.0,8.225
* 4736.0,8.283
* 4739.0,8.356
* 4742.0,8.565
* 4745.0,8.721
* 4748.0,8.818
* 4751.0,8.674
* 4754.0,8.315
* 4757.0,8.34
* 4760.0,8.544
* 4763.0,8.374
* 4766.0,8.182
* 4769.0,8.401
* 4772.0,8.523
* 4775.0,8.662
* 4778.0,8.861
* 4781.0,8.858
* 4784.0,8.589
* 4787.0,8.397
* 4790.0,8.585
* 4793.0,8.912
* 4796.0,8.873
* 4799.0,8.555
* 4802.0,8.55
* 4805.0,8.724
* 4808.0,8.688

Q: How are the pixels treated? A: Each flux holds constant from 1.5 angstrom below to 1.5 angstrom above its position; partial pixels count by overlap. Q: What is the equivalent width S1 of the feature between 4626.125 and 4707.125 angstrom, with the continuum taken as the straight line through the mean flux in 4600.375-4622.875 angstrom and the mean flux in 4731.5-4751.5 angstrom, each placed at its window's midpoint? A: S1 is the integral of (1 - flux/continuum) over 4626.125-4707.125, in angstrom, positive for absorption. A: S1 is 2.6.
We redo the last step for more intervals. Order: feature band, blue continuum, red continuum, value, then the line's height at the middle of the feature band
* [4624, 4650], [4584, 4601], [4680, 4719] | -0.8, 8.04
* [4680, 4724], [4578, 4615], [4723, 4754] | 1.7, 8.38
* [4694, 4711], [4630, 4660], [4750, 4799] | 1.4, 8.4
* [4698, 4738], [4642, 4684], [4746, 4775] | 1.3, 8.33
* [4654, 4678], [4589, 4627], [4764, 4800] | 0.6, 8.4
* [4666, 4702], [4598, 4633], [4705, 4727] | 0.8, 8.26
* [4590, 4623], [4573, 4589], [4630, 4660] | -0.5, 8.17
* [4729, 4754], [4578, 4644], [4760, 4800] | 0.2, 8.52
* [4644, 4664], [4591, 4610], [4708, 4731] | 0.0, 8.19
